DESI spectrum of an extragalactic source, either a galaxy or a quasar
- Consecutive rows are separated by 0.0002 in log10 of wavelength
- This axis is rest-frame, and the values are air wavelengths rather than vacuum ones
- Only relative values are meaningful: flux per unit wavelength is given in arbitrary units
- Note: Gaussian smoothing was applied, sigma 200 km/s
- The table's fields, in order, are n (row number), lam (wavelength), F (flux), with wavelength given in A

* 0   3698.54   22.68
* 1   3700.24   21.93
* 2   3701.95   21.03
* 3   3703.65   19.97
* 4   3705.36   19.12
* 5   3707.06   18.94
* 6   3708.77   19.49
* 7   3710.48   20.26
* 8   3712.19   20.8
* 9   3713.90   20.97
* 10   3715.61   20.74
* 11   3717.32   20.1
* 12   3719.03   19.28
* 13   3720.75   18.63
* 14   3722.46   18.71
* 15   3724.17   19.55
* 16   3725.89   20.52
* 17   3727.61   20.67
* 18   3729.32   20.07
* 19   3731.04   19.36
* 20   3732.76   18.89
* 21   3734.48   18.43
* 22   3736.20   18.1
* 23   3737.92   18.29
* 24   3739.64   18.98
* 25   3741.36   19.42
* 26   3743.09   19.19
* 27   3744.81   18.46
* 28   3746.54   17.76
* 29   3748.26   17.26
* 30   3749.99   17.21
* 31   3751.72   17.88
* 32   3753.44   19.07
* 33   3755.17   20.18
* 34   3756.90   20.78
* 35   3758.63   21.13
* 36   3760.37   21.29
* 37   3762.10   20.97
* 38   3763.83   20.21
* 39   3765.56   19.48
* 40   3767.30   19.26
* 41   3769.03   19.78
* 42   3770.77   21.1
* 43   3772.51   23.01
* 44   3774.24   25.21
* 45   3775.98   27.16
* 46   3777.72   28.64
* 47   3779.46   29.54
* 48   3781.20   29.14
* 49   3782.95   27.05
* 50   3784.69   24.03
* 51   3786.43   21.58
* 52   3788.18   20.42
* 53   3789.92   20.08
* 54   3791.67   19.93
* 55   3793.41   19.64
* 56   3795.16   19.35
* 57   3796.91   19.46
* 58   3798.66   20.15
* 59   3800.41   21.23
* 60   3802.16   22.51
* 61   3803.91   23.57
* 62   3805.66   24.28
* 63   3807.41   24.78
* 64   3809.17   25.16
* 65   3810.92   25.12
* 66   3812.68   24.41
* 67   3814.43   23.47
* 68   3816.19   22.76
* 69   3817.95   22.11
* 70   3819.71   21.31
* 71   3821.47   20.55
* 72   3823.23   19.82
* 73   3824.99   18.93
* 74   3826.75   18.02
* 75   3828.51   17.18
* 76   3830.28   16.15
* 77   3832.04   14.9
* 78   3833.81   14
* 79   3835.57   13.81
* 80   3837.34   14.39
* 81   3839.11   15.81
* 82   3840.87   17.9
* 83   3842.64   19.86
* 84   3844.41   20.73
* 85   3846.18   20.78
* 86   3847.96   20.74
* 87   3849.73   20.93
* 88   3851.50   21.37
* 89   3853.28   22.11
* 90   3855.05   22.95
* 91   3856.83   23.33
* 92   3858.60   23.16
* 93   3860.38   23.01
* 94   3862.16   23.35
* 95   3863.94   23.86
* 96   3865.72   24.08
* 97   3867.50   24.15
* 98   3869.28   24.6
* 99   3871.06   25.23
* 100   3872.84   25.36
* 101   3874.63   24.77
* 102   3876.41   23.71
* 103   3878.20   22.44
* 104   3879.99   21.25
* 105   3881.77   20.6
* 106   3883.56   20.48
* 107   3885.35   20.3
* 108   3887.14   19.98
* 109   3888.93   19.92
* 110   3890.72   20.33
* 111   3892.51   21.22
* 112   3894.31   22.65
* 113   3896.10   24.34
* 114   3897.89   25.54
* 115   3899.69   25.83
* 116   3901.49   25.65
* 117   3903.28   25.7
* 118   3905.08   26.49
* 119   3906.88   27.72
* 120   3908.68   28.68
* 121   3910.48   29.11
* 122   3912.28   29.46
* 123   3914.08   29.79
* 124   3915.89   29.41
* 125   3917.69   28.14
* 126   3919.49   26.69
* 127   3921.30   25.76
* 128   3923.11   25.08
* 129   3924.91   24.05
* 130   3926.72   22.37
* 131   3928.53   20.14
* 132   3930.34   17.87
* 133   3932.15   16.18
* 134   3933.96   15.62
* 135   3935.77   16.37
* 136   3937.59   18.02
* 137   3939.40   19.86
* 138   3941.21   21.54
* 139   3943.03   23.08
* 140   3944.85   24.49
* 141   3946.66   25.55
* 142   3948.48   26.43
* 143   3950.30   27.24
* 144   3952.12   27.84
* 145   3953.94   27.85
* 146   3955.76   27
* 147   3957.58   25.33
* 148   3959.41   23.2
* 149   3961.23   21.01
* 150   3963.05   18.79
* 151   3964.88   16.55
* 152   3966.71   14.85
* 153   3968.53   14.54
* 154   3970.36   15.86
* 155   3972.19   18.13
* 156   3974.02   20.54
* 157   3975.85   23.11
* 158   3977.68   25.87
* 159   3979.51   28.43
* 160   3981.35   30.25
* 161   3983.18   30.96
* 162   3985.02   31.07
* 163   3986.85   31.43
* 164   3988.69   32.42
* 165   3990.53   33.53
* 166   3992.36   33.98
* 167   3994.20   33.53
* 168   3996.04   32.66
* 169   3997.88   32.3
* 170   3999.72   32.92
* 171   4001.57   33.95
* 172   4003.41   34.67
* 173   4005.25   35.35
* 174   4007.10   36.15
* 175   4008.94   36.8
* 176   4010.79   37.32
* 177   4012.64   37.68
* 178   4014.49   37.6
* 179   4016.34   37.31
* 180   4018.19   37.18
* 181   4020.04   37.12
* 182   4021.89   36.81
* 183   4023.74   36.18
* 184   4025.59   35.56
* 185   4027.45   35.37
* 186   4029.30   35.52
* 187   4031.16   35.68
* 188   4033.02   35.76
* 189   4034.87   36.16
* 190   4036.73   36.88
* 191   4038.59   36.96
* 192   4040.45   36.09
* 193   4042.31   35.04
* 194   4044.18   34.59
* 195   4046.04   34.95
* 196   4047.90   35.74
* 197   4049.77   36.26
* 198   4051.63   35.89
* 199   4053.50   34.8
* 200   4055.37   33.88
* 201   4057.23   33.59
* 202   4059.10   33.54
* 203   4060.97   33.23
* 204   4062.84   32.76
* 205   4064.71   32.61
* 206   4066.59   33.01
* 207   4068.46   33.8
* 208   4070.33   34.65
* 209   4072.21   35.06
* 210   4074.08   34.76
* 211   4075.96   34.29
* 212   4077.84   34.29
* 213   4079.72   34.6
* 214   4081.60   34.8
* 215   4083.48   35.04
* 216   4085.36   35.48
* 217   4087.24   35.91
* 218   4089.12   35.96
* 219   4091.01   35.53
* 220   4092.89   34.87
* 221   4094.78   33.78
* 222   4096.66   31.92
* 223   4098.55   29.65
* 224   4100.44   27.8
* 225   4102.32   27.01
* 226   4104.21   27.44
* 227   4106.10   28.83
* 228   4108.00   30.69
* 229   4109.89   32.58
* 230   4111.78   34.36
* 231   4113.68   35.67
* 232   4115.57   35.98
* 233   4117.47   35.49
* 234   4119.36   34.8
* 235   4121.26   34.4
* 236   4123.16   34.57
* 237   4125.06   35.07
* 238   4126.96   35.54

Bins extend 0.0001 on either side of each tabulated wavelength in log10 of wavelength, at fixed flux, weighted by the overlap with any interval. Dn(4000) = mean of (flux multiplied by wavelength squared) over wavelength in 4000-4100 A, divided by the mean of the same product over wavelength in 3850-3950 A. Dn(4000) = 1.61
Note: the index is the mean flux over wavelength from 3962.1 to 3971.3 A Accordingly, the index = 16.1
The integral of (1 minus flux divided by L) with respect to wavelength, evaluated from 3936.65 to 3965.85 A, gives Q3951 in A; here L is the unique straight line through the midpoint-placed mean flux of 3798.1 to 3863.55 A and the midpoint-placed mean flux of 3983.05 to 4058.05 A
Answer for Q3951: 6.4 A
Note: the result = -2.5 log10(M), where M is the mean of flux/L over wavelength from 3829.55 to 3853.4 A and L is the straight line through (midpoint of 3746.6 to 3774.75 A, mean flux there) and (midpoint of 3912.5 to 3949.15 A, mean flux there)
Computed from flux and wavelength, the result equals 0.19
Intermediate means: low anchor 20.1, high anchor 22.9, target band 18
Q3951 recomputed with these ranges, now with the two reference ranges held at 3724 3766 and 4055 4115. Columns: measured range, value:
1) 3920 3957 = 6.2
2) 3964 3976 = 4.7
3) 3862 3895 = 3.0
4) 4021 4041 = -3.3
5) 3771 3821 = -4.6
